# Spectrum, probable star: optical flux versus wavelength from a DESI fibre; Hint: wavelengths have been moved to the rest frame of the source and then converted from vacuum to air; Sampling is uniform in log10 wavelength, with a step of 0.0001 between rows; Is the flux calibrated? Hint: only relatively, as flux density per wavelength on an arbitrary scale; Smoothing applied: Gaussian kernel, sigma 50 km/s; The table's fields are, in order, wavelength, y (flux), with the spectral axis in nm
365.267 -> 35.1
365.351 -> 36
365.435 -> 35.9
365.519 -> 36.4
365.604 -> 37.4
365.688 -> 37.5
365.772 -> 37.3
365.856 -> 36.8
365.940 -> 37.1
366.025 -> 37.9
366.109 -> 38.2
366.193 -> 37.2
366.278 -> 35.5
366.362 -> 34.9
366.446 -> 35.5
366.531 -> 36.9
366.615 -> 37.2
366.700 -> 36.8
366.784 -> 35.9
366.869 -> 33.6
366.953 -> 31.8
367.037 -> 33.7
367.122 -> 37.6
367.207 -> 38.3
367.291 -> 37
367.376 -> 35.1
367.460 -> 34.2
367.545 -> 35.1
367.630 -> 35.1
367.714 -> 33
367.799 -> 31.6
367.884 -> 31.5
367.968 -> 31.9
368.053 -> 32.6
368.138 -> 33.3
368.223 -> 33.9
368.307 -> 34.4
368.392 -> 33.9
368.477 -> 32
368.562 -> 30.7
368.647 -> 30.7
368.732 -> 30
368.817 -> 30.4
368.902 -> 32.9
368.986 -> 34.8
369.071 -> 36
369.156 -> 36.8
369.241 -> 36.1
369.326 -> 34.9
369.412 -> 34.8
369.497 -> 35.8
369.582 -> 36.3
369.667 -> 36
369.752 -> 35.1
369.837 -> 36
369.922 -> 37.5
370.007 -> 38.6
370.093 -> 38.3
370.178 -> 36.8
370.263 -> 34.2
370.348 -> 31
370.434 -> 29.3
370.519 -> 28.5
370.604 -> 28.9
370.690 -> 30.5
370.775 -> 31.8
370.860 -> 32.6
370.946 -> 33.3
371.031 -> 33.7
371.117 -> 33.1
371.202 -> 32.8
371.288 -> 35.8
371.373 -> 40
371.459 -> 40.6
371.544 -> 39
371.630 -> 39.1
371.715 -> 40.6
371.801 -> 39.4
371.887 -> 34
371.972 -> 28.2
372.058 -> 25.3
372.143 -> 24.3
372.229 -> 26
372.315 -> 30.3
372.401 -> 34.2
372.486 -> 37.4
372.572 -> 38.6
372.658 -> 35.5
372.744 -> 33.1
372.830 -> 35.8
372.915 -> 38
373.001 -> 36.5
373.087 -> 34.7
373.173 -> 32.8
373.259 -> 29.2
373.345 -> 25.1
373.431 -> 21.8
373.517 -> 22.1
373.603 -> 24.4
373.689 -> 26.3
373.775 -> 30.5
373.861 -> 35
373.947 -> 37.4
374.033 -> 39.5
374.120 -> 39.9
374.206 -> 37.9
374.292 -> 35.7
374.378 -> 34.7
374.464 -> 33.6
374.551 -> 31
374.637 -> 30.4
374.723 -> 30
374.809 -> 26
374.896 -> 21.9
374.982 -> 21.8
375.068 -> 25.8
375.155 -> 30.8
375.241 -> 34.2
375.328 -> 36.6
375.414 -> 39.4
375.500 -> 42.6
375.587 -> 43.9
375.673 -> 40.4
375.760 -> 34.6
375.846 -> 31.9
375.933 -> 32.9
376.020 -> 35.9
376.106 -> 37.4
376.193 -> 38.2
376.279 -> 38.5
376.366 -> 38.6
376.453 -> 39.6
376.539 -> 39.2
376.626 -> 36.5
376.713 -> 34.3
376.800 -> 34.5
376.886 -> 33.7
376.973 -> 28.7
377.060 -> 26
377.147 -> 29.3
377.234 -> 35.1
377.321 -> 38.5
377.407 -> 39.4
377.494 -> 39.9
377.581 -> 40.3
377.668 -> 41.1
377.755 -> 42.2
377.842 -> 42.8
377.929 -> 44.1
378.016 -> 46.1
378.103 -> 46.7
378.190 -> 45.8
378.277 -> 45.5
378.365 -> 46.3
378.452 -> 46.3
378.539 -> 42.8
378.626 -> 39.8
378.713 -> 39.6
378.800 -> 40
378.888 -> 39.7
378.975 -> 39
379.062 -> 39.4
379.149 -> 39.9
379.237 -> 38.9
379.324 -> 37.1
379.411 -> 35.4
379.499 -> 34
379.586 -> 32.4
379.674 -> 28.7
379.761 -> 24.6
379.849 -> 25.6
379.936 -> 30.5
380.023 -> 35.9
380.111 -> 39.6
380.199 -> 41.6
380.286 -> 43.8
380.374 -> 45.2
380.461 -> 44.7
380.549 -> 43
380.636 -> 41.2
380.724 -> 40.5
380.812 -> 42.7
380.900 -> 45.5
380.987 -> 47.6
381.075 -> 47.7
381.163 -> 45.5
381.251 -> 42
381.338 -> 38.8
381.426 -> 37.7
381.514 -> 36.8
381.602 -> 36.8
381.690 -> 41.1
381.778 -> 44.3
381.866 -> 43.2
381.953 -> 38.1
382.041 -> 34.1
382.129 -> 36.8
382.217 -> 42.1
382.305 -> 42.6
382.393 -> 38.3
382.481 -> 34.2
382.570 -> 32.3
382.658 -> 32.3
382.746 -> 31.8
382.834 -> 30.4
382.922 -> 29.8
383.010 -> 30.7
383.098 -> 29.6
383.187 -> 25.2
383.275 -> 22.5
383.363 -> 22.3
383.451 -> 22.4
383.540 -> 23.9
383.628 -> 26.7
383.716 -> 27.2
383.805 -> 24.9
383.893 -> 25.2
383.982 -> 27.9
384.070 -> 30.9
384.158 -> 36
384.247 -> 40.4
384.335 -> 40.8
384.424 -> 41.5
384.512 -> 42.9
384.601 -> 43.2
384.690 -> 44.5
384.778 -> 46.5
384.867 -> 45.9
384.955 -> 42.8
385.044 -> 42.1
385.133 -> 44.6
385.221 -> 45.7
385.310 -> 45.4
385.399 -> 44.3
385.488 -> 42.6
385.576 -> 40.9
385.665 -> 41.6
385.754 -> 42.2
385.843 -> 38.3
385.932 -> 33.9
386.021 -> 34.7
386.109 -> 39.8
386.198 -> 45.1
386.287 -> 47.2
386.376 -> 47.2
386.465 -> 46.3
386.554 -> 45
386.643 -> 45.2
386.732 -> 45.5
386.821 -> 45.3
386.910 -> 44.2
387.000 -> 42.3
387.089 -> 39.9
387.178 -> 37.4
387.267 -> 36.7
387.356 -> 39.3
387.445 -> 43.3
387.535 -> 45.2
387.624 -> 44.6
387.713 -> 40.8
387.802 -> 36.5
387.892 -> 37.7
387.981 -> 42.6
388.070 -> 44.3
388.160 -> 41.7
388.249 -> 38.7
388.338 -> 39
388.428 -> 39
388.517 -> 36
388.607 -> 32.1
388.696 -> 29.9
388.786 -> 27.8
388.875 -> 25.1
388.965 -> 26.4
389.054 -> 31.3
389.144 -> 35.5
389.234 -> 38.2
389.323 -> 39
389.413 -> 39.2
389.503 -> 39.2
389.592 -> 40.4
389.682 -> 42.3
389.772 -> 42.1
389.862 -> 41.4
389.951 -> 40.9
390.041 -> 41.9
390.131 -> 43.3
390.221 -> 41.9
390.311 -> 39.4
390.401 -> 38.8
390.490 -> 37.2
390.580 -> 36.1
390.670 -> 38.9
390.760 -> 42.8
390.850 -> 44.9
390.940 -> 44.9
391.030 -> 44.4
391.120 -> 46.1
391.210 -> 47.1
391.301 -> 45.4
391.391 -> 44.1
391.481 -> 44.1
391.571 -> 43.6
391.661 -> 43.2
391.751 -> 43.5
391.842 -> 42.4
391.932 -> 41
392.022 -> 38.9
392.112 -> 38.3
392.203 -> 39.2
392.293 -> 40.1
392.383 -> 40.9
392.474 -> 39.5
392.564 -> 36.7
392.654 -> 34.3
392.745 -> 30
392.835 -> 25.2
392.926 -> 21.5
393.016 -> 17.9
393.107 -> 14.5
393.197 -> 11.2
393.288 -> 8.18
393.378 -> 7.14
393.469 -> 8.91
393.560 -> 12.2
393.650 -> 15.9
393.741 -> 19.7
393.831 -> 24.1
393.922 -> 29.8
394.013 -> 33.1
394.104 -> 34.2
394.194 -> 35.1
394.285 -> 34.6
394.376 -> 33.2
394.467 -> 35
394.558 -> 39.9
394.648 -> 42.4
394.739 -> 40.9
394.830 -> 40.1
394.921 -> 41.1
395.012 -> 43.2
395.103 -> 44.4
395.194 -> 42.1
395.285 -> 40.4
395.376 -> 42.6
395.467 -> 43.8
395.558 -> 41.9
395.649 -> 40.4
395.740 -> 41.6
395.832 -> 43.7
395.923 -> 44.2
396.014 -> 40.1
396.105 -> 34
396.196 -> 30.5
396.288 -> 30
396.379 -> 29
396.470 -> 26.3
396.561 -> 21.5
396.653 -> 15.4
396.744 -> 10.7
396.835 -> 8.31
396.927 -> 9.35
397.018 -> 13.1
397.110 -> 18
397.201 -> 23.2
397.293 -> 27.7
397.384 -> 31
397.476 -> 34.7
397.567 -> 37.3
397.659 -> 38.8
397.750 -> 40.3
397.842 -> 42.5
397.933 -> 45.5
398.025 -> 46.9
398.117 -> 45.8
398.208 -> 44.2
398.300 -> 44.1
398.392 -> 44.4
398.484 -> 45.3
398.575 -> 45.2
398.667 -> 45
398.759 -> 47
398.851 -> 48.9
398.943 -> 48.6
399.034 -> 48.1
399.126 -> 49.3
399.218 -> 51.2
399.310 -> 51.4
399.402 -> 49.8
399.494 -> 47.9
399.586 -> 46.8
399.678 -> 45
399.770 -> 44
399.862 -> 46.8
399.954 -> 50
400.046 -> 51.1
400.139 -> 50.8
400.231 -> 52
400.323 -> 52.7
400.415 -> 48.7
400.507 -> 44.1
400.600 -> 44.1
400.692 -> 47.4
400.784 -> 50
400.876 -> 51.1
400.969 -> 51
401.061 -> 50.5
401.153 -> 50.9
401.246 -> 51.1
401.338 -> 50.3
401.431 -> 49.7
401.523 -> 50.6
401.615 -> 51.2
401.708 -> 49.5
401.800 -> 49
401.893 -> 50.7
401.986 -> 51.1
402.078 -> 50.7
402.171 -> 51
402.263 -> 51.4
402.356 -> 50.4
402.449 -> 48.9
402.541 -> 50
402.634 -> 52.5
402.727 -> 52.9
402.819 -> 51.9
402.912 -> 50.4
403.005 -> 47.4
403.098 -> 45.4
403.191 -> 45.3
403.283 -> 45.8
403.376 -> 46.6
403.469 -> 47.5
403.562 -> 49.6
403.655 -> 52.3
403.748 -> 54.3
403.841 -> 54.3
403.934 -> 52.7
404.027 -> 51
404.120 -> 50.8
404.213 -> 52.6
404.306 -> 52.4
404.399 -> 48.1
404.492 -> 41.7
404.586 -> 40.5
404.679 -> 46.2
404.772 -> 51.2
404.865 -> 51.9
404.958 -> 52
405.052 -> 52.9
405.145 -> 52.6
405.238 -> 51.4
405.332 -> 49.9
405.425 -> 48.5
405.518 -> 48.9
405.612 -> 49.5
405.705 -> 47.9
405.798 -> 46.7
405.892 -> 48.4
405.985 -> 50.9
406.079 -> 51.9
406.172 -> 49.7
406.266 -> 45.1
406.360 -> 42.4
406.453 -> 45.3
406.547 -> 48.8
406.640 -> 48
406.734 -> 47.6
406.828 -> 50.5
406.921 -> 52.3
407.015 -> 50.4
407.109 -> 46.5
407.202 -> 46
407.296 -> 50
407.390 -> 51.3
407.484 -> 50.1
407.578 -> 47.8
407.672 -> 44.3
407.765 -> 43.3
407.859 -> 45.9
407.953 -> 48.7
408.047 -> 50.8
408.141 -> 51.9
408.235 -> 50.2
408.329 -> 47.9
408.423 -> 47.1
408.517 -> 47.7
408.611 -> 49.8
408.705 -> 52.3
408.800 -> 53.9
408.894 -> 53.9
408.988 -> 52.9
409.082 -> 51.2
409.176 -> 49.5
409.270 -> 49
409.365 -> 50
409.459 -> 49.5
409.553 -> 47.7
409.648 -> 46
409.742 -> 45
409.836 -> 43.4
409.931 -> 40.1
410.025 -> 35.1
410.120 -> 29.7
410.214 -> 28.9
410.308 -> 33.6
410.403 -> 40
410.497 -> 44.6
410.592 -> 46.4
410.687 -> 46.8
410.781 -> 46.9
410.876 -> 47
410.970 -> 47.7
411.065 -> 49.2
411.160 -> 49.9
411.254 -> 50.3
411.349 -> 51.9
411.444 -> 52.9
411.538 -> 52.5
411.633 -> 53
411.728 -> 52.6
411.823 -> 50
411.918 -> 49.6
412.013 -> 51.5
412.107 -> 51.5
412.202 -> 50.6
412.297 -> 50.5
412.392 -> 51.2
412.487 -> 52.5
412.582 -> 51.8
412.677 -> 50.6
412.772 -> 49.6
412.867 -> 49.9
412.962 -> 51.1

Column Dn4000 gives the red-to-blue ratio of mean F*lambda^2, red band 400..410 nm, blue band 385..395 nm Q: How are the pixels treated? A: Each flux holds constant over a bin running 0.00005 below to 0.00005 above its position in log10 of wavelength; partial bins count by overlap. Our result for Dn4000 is 1.43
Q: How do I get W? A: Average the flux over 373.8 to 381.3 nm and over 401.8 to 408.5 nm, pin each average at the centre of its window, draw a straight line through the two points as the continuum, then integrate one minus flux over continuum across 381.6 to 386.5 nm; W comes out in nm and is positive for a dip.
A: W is 0.40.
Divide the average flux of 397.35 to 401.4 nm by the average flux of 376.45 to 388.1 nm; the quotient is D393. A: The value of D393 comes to 1.21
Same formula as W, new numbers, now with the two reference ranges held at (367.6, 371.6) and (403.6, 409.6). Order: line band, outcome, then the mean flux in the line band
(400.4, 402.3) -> -0.101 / 49.7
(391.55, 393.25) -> 0.387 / 33.5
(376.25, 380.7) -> -0.093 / 38.5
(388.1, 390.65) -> 0.296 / 37.3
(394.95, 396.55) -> 0.231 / 38.4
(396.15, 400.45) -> 0.677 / 38.8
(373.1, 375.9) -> 0.304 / 32.1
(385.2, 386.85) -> -0.084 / 42.9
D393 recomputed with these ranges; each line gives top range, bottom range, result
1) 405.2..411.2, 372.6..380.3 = 1.33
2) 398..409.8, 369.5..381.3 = 1.36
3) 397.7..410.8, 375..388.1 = 1.25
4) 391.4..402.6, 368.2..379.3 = 1.11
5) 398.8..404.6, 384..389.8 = 1.23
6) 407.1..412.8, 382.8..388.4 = 1.25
